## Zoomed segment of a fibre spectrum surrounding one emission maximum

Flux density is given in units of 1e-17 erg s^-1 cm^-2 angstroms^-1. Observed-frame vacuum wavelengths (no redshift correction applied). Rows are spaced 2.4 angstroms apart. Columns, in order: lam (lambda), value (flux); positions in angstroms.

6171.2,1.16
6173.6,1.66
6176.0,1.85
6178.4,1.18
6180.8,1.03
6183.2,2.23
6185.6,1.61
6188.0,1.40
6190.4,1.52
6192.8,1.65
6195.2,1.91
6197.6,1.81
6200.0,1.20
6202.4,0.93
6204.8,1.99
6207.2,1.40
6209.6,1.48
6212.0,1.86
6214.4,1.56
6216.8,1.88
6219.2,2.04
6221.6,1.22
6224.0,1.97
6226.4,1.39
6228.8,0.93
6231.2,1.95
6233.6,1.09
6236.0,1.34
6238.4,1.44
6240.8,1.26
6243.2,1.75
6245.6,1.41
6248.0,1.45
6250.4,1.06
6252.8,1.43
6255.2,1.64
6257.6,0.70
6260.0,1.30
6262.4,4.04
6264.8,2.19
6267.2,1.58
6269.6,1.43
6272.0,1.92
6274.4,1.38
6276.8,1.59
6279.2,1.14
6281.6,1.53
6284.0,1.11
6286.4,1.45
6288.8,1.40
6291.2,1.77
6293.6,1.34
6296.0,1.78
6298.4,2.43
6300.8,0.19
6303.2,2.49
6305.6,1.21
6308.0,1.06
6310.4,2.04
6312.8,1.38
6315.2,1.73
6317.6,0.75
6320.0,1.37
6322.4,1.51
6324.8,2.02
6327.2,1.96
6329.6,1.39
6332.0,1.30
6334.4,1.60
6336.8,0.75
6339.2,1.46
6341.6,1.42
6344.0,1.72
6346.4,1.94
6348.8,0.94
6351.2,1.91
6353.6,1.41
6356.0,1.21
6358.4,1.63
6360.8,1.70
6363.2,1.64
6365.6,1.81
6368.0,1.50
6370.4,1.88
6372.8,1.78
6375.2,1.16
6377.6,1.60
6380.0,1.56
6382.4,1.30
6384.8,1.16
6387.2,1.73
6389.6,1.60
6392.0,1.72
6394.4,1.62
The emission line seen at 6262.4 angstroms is H-beta 4861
